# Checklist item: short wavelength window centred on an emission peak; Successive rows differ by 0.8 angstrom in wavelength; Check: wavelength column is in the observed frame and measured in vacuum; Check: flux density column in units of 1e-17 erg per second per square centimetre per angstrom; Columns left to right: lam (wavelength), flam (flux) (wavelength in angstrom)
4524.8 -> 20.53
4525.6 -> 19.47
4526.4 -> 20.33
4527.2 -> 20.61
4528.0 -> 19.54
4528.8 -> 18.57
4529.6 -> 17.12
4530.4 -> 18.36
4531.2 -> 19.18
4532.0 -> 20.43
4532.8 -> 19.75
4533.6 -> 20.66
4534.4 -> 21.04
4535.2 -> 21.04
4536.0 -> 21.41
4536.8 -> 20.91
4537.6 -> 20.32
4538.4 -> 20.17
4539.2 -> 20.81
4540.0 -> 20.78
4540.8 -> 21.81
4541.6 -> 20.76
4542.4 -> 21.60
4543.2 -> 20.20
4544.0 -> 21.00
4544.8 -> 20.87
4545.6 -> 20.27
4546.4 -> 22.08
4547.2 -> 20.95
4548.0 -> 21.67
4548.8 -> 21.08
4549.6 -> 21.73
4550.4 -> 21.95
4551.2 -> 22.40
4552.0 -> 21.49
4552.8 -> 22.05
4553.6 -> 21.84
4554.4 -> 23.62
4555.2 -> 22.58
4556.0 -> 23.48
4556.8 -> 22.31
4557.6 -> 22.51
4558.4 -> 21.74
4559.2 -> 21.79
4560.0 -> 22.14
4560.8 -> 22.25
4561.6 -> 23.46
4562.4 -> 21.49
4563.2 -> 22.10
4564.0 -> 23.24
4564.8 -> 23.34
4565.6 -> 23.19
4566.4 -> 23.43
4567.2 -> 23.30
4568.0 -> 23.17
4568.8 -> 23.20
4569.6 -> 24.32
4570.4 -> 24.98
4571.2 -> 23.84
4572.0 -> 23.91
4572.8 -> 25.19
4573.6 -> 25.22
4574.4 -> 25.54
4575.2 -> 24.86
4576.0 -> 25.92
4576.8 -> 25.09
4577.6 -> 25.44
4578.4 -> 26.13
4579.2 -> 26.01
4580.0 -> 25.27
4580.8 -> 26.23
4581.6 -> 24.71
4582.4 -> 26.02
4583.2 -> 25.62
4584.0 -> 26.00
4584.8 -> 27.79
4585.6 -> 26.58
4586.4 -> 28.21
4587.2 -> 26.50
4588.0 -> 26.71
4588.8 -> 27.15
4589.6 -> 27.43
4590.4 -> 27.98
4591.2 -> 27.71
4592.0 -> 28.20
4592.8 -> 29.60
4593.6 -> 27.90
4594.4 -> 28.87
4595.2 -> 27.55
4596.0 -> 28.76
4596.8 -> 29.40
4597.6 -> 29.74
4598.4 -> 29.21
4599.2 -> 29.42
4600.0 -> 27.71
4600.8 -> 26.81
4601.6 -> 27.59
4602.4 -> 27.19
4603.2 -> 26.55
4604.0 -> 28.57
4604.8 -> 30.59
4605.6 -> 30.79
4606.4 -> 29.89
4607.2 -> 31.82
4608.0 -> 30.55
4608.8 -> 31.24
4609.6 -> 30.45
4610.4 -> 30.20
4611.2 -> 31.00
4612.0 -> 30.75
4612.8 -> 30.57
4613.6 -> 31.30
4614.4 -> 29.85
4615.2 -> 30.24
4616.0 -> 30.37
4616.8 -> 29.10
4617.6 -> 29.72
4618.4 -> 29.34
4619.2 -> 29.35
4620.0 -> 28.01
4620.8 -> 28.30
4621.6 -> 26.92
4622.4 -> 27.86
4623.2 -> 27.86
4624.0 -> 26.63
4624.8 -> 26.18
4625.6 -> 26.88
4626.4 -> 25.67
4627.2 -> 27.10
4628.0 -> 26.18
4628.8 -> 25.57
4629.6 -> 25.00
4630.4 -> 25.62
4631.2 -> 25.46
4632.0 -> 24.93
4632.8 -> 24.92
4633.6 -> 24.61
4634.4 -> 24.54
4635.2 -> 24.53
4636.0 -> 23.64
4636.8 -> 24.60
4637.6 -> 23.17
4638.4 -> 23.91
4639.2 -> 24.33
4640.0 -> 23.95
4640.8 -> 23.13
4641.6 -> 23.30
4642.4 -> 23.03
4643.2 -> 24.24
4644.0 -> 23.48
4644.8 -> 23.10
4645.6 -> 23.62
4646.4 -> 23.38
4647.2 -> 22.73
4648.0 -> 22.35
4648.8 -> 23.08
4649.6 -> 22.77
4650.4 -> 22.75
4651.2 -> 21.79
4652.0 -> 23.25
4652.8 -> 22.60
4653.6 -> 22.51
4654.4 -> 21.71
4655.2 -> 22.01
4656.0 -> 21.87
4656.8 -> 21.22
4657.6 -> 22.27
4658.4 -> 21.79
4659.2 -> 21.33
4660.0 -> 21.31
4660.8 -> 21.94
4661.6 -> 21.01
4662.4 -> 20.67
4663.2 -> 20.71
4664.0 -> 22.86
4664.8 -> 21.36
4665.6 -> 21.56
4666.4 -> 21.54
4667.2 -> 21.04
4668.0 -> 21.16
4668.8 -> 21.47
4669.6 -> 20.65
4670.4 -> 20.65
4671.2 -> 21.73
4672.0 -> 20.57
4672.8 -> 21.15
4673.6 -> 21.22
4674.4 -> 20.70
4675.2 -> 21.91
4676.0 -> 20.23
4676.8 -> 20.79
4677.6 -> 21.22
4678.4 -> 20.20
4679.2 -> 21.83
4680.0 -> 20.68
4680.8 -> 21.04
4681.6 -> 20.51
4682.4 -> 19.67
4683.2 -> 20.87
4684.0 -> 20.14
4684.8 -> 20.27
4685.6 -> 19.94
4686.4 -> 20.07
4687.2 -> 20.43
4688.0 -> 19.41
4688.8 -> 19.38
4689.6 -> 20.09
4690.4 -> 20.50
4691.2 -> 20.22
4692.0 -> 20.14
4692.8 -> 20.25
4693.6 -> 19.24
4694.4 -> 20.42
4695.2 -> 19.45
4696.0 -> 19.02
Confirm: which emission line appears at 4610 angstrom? C IV 1549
